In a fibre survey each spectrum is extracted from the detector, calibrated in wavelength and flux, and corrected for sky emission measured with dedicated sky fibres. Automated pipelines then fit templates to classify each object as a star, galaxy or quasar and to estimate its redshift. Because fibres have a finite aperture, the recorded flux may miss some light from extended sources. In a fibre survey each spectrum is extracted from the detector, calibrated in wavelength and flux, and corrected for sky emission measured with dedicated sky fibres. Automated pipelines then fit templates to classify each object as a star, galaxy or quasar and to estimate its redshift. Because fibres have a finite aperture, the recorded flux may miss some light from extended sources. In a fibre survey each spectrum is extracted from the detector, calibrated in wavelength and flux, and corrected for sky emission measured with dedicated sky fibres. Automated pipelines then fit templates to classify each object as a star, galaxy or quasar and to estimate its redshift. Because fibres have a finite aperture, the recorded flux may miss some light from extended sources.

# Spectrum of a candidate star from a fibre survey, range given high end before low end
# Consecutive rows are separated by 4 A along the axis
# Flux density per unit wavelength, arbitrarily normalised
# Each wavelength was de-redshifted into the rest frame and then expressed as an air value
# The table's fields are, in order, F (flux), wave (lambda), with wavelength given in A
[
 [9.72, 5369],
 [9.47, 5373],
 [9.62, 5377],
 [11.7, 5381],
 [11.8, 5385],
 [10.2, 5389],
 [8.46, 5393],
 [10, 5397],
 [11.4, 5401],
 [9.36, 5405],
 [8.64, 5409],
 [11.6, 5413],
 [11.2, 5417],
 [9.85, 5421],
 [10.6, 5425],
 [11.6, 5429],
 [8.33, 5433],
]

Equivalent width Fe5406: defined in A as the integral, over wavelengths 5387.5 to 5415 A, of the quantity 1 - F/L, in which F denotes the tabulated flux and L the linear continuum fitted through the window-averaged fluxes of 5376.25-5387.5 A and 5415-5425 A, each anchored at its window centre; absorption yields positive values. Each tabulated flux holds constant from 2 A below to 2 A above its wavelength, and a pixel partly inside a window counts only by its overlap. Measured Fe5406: 2.3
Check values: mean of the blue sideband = 11.2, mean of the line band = 9.95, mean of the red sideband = 10.5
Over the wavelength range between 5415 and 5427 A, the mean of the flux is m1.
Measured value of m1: 10.5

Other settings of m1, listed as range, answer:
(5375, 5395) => 10.4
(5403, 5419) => 10.2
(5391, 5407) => 9.8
